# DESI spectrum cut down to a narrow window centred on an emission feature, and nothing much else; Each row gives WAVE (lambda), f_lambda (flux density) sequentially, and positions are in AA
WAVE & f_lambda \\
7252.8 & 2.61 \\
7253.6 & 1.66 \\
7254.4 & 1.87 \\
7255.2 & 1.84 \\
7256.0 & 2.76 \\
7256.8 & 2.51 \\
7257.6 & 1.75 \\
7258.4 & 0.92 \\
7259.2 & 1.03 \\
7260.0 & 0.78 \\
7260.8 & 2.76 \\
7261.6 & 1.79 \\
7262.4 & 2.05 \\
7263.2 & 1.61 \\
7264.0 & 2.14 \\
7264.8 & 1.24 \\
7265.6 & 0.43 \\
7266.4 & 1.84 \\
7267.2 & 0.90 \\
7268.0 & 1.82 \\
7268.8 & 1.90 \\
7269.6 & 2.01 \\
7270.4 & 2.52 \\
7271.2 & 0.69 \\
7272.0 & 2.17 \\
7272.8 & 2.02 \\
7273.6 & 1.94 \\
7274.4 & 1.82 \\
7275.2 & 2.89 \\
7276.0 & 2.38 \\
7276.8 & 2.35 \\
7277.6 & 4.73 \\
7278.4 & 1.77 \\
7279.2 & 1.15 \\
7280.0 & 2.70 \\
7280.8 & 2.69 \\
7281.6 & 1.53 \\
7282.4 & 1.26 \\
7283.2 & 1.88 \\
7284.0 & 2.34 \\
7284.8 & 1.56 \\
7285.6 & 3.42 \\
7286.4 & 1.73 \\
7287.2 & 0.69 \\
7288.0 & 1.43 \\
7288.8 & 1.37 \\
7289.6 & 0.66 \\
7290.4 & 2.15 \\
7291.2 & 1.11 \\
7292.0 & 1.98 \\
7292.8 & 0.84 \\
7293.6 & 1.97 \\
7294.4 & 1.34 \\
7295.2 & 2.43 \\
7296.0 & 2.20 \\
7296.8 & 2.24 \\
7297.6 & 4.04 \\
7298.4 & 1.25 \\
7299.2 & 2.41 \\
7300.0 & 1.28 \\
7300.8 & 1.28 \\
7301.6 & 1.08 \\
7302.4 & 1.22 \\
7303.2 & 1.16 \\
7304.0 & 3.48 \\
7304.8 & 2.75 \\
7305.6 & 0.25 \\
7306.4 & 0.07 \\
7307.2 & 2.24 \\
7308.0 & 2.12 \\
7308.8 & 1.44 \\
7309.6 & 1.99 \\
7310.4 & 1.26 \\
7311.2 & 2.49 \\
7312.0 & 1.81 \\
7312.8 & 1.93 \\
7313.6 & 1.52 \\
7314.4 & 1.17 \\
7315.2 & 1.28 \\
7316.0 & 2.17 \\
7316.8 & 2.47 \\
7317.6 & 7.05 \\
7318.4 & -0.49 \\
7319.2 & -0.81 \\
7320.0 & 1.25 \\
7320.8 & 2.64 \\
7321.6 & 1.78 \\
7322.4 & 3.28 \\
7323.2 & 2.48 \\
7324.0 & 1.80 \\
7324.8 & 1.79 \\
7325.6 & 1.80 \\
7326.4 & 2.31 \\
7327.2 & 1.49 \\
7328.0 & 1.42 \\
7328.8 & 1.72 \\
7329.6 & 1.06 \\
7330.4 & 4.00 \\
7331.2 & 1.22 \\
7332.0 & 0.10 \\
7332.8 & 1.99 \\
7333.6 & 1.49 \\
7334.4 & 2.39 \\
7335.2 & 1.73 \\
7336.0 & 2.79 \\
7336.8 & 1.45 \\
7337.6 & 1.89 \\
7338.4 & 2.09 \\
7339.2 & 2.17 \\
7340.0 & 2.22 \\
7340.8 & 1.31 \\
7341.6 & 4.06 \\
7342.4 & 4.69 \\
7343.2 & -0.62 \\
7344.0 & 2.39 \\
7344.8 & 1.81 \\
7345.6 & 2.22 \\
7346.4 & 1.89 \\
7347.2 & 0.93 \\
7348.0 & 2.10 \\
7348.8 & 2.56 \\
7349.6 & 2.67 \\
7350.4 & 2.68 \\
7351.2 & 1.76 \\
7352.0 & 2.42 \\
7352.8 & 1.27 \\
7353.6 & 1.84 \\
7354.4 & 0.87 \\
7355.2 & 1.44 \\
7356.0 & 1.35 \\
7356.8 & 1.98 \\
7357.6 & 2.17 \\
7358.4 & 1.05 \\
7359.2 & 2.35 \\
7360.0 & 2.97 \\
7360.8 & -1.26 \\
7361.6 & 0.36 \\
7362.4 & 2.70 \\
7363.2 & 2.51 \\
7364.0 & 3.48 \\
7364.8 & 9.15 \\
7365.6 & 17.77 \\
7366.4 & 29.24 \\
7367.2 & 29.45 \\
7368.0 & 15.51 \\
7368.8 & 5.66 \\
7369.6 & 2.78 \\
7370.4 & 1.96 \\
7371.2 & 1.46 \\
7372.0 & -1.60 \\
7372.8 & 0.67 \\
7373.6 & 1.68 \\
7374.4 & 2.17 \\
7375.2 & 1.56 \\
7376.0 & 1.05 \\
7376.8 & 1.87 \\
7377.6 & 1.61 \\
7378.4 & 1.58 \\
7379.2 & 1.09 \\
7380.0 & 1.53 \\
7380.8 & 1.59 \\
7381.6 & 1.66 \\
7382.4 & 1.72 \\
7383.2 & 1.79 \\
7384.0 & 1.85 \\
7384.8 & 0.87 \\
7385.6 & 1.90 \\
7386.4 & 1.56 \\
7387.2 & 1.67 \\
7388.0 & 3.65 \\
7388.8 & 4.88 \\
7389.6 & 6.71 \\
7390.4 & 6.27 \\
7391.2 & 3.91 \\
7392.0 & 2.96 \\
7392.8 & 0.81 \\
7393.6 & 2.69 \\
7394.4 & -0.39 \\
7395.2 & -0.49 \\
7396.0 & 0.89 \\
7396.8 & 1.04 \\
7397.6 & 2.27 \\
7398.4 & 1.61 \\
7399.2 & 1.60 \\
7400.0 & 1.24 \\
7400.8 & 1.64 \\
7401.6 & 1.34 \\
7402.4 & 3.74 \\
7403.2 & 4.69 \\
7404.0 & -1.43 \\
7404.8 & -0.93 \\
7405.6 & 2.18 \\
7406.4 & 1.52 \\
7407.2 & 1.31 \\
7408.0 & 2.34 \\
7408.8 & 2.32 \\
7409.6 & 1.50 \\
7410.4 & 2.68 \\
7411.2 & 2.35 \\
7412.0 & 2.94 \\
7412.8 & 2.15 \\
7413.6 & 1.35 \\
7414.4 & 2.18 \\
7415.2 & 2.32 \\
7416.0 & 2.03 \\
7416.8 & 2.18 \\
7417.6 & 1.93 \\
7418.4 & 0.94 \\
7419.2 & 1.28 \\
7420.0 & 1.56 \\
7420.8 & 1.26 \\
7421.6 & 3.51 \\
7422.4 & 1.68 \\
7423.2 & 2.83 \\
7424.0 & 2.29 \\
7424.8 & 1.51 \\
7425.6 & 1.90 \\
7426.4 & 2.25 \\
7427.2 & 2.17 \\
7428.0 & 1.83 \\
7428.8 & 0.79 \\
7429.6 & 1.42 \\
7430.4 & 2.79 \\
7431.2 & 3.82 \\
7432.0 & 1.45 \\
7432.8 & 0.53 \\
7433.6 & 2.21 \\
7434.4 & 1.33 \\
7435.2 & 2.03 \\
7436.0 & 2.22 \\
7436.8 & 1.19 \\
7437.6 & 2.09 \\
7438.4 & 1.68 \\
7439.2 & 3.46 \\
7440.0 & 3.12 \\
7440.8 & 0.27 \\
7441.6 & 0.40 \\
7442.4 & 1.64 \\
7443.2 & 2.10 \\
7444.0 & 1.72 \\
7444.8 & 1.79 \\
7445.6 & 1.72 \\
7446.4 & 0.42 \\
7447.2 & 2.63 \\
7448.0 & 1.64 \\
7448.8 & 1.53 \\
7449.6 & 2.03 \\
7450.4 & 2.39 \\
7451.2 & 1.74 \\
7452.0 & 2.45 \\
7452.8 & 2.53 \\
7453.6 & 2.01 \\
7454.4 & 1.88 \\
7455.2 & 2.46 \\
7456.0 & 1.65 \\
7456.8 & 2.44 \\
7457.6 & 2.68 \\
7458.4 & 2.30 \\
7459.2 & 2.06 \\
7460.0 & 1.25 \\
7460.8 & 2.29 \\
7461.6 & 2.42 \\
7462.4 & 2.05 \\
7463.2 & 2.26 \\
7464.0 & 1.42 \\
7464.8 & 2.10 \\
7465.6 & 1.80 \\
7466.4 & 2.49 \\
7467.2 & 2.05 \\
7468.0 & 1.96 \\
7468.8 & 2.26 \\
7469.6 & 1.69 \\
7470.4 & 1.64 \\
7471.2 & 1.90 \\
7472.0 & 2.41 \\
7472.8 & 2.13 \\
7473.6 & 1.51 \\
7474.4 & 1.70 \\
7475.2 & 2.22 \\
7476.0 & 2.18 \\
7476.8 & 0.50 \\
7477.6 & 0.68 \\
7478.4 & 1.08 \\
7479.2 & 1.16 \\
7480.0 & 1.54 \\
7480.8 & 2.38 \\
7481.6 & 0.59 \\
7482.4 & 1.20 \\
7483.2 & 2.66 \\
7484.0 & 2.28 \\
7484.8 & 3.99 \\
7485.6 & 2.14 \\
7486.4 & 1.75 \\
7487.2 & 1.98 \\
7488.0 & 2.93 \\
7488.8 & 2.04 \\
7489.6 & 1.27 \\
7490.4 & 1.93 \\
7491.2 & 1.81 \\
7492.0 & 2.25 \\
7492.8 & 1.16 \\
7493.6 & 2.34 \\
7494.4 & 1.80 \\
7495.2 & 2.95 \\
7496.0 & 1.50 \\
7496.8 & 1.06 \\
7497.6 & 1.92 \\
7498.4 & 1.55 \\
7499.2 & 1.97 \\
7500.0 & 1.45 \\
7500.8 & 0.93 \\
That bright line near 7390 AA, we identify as [N II] 6583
